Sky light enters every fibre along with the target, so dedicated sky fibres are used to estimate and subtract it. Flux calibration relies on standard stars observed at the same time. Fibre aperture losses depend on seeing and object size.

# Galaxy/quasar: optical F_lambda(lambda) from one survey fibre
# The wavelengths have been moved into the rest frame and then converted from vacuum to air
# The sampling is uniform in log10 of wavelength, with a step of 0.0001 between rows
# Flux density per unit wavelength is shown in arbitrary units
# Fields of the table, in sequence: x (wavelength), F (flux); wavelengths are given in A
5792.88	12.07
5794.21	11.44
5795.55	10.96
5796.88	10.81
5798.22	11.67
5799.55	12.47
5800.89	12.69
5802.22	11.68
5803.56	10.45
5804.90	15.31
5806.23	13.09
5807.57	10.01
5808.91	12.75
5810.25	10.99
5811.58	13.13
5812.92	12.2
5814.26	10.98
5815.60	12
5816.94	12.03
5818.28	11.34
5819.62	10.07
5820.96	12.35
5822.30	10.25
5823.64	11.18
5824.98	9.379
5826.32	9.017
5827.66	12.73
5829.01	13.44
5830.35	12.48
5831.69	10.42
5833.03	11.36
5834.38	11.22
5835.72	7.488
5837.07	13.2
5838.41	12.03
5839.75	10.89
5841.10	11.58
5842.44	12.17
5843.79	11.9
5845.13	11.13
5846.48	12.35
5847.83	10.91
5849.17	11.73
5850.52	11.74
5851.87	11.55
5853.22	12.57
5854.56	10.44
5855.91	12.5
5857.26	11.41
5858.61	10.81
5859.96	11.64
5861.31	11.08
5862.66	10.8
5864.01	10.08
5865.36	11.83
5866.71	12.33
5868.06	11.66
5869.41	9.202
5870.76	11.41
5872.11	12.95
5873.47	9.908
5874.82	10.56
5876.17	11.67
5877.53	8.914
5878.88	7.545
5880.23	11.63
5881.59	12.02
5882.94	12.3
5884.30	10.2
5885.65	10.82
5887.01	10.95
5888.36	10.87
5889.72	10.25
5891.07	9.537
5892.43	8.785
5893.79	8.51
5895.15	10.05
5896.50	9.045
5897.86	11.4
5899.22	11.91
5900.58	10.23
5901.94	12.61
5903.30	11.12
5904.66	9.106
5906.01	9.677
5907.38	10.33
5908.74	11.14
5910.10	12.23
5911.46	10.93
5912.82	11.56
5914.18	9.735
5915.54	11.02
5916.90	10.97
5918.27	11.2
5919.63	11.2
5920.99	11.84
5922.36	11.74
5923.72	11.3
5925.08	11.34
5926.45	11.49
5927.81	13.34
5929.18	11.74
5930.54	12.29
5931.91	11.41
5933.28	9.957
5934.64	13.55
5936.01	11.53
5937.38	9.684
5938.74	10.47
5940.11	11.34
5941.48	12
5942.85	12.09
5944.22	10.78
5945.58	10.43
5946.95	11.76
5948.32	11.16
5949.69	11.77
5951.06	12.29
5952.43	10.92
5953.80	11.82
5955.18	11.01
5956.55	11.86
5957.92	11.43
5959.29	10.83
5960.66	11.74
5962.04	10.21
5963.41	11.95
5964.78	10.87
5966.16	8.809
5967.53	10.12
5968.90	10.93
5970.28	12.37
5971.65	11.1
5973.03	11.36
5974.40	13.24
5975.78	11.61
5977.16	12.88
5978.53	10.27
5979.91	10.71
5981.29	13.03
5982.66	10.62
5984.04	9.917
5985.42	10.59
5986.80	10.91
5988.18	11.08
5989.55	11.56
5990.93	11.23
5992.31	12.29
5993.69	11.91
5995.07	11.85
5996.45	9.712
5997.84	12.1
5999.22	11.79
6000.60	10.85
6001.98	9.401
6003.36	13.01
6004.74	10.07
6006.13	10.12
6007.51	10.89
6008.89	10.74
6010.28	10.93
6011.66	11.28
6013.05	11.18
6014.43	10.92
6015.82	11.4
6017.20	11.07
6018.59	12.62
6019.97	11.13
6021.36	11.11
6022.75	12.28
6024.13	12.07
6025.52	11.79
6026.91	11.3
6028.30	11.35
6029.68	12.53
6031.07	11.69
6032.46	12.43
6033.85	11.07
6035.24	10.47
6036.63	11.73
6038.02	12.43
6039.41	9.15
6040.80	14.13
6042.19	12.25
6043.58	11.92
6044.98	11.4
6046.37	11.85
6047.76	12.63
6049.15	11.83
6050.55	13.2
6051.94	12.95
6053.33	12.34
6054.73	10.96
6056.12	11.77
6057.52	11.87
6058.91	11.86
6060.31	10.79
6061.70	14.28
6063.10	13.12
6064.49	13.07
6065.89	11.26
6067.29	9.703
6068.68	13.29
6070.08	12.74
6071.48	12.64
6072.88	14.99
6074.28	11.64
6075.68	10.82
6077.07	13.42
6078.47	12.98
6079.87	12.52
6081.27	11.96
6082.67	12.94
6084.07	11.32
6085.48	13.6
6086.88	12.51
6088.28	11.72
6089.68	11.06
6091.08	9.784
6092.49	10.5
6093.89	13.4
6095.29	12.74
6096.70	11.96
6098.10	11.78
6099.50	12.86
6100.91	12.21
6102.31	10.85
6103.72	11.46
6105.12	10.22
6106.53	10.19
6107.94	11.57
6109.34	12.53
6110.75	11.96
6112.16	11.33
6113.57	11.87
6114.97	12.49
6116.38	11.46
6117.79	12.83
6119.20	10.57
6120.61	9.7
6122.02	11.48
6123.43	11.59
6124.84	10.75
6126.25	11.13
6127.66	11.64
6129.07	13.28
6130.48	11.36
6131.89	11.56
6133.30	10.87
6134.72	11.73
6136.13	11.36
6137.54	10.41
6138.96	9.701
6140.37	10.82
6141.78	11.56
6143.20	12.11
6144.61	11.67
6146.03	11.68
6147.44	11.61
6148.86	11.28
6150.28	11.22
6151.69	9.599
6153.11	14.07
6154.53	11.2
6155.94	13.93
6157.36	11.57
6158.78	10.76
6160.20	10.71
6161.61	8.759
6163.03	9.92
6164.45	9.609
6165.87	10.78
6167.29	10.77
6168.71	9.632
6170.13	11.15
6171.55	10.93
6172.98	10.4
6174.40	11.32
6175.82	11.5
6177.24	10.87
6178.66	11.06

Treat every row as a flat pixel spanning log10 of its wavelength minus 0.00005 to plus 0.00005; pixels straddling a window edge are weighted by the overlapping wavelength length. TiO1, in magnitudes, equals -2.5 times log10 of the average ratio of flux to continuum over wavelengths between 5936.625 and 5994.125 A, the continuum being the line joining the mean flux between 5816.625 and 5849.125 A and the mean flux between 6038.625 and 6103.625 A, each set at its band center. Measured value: 0.047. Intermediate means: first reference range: 11.3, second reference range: 12.1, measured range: 11.3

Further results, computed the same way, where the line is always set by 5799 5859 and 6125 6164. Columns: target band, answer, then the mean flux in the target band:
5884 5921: 0.09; 10.6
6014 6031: -0.02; 11.6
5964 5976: 0.03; 11.1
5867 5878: 0.07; 10.9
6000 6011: 0.07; 10.8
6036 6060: -0.06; 12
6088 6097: -0.02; 11.6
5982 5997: 0.04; 11.1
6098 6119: -0.03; 11.7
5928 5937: -0.02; 11.8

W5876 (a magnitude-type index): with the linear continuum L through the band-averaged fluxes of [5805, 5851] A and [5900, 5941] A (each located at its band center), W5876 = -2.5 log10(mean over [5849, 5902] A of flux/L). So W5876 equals 0.05 mag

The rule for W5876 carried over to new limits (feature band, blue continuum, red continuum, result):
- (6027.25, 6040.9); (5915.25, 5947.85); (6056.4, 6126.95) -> 0.01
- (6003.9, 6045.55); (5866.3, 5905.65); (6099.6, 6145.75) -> -0.04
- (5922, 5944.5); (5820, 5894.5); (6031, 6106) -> -0.01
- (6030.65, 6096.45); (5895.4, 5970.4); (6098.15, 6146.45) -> -0.07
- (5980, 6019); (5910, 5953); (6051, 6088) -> 0.07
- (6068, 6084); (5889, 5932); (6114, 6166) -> -0.14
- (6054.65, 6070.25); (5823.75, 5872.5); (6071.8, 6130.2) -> -0.03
